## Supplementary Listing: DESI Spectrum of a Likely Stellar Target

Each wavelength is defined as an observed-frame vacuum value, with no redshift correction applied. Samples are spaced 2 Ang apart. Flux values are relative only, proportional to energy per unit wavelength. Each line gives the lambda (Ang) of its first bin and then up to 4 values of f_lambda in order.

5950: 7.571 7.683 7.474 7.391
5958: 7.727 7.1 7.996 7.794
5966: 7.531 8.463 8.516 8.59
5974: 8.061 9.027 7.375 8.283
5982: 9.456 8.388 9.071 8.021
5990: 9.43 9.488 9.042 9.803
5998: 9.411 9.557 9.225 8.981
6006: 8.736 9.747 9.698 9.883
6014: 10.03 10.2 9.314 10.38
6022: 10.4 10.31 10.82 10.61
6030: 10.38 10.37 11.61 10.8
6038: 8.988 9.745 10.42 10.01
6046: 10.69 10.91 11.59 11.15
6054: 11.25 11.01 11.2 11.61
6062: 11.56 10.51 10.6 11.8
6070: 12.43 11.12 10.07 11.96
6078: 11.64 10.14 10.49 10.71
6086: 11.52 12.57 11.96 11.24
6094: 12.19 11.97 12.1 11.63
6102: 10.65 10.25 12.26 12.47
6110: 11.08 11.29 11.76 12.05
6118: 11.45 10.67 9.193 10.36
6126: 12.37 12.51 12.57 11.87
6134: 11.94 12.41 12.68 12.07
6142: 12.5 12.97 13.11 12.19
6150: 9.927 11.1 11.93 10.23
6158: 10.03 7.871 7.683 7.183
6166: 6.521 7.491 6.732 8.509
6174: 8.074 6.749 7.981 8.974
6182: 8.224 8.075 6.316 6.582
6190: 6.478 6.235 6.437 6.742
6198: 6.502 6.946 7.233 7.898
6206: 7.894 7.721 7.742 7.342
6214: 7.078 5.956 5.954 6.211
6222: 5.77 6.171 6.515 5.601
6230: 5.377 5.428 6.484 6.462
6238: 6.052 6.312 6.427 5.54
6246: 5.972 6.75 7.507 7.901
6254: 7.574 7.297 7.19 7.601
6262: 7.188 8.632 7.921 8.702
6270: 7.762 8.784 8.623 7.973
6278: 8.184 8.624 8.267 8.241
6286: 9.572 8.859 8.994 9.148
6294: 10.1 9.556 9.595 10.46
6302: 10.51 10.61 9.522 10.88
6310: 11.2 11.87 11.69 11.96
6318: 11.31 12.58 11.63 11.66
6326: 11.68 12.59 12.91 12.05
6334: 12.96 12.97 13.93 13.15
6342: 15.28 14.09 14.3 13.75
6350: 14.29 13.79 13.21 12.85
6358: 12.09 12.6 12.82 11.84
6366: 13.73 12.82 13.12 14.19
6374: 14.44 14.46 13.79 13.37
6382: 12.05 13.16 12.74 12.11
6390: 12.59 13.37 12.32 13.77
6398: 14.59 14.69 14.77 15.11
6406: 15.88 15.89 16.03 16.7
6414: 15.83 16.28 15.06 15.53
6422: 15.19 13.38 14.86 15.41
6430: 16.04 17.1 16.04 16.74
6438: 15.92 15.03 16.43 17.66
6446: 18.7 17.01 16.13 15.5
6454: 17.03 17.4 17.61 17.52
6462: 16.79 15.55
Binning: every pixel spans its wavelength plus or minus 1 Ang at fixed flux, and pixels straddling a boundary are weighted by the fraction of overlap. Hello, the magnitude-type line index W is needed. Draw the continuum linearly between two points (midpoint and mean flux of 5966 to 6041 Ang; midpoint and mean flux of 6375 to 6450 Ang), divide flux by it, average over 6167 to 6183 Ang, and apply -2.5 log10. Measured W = 0.44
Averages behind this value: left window 9.44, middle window 7.84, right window 15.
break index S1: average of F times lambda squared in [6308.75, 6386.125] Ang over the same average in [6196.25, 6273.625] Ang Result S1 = 1.93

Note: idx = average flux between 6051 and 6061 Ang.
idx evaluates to 11.2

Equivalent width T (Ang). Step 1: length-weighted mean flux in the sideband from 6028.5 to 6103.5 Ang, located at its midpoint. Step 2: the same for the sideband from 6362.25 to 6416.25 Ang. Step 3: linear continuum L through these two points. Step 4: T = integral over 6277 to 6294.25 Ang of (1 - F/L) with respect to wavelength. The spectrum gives 5.6 Ang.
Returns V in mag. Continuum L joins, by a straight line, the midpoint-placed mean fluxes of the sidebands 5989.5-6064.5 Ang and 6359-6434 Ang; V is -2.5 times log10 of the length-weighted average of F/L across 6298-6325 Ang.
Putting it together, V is 0.19 mag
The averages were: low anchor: 10.2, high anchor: 14.3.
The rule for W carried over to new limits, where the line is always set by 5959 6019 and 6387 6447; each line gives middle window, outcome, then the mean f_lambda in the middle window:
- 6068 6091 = -0.112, 11.3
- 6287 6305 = 0.351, 9.76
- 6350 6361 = 0.106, 13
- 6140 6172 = 0.153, 9.86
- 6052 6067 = -0.122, 11.1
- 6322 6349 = 0.077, 13.1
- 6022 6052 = -0.102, 10.5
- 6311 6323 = 0.166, 11.8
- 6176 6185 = 0.399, 8.14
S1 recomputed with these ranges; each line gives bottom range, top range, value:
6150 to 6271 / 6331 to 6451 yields 2.10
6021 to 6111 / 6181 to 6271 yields 0.65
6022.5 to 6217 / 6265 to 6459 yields 1.41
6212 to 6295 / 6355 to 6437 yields 2.04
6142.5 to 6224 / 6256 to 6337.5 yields 1.30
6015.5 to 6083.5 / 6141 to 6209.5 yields 0.82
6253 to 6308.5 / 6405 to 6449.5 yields 1.91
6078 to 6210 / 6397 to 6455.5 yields 1.76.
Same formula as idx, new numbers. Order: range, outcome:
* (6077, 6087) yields 10.9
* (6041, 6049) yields 10.5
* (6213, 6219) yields 6.33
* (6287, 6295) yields 9.28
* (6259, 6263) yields 7.39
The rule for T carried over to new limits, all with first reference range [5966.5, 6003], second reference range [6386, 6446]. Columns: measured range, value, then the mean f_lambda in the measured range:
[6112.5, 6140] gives -1.93 Ang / 11.7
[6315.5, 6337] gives 2.57 Ang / 12.2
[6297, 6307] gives 2.50 Ang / 10.1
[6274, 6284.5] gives 3.89 Ang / 8.29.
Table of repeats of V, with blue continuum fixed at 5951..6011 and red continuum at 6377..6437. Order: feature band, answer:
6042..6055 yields -0.144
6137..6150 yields -0.139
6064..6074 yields -0.146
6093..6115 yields -0.126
